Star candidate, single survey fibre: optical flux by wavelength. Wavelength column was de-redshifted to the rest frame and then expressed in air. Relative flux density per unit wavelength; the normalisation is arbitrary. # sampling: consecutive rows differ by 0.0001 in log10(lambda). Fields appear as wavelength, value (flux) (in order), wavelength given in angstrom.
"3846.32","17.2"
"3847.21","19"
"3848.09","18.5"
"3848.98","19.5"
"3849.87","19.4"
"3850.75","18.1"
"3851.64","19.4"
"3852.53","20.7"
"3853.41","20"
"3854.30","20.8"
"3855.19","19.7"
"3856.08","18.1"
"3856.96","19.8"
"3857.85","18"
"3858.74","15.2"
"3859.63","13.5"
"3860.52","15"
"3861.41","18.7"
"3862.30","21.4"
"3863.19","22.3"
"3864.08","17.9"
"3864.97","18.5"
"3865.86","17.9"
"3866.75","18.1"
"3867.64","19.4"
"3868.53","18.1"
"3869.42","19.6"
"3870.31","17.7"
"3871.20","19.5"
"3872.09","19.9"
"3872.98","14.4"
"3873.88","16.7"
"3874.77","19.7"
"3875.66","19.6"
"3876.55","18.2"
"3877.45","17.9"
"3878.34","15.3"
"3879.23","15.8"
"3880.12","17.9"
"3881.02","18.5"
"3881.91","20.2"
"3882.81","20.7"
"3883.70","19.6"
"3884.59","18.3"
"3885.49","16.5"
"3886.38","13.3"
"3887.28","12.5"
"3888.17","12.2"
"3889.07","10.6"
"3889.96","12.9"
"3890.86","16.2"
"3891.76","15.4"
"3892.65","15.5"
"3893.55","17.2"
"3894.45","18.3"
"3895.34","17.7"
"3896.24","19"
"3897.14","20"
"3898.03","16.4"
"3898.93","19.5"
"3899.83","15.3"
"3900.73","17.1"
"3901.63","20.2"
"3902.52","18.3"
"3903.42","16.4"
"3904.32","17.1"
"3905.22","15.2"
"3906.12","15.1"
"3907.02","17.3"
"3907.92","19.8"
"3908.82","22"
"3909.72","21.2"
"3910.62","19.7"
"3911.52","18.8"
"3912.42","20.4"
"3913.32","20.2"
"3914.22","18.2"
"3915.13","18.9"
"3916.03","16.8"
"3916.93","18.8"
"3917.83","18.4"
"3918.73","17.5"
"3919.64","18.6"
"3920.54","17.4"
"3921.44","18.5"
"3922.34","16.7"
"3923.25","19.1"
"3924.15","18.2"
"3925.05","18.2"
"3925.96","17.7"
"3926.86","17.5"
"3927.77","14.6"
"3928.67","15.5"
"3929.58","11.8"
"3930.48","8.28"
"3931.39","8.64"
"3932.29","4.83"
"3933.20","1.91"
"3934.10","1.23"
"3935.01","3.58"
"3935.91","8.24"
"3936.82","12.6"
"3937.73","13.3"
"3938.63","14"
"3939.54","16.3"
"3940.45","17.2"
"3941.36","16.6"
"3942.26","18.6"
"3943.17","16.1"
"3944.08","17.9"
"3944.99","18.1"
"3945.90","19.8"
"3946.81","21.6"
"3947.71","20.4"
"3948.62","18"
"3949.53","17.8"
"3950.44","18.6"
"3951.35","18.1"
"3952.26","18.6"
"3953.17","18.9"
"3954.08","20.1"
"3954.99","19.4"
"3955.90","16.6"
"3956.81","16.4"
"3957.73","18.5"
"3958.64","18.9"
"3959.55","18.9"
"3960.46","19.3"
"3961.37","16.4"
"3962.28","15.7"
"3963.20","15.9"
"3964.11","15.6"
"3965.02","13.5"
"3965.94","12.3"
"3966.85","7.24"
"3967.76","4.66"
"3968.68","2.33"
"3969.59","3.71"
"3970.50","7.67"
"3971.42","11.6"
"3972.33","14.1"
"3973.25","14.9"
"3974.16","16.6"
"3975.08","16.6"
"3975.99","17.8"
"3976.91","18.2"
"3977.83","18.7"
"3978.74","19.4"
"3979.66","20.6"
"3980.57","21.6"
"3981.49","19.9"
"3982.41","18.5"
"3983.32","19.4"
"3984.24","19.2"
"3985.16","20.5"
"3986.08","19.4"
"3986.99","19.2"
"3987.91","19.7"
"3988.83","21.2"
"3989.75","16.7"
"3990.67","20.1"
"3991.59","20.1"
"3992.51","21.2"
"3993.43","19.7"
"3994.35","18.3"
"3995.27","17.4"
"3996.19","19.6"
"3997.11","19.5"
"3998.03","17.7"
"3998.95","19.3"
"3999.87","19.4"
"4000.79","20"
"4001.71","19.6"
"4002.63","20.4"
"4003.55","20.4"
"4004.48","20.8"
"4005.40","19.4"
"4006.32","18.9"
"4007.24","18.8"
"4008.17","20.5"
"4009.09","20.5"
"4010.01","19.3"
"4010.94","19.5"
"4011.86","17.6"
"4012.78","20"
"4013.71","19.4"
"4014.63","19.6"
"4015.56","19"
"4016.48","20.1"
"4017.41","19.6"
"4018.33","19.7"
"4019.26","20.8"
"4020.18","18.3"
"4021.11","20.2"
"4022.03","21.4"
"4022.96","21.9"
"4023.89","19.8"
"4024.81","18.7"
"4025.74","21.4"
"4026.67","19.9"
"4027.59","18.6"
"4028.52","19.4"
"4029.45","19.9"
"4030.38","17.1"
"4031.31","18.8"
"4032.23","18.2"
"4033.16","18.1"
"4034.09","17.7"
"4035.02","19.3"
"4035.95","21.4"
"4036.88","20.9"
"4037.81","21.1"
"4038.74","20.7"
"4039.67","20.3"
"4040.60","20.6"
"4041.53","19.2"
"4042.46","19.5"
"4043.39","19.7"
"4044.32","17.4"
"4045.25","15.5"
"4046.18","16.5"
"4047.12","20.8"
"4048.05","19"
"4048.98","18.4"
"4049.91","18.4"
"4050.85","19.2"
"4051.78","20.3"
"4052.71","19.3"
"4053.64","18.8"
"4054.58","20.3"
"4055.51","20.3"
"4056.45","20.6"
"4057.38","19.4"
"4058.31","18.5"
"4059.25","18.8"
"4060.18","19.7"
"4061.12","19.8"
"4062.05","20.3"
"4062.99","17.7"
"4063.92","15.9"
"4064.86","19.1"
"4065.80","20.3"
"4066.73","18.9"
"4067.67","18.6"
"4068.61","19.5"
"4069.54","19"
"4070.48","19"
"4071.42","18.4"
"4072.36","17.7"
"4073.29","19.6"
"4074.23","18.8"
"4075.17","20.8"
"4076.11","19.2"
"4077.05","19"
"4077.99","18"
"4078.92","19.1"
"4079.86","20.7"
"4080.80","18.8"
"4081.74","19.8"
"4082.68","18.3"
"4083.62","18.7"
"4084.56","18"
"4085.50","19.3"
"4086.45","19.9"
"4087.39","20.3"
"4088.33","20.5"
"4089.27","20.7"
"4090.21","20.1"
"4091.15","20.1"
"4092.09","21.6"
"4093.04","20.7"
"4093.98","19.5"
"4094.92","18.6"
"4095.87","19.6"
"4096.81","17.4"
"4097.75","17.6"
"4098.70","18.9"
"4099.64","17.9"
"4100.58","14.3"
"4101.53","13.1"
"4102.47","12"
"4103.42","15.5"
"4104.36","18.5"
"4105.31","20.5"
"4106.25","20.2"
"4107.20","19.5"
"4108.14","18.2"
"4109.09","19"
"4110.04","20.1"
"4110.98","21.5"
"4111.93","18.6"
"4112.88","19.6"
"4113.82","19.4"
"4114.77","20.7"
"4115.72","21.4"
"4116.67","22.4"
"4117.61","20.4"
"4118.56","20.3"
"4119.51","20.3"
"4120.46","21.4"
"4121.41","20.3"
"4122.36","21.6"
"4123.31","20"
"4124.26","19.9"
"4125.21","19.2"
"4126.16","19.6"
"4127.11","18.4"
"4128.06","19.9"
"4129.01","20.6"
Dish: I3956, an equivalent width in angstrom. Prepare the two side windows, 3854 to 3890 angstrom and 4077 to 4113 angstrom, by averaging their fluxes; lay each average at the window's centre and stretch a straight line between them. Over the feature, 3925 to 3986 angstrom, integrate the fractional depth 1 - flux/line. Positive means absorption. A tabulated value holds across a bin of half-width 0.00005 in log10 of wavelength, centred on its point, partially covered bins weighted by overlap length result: 9.8 angstrom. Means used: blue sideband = 17.6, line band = 15.2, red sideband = 18.8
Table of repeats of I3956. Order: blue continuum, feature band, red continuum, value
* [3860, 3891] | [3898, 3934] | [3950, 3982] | 0.4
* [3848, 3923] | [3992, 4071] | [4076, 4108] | -3.9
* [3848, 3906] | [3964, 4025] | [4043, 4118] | 1.9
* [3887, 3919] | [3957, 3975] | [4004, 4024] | 5.3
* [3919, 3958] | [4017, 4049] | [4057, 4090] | -2.5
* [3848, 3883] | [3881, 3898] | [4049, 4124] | 1.9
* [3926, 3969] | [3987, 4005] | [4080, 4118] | -4.0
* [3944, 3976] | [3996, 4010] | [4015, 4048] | -1.4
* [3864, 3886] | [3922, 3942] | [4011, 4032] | 6.6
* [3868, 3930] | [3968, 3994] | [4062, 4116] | 1.6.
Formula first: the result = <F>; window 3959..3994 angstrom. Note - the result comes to 16.3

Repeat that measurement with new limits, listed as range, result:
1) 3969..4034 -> 18.7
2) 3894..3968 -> 16.3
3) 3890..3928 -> 17.9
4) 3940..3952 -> 18.4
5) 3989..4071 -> 19.4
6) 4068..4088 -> 19.1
